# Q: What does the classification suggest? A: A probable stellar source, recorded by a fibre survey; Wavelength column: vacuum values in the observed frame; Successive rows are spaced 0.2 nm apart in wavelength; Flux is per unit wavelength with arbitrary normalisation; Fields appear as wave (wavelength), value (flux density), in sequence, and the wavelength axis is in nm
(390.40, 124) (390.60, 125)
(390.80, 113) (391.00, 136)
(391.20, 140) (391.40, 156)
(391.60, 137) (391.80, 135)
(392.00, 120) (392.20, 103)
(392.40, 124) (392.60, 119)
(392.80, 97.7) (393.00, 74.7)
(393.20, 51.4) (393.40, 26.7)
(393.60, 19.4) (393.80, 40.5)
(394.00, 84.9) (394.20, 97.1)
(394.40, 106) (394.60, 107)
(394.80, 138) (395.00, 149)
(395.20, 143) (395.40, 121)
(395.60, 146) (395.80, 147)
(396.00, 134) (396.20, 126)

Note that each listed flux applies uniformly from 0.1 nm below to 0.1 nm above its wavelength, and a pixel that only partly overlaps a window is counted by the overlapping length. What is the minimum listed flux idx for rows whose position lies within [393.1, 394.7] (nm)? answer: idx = 19.4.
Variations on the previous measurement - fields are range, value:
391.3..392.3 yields 103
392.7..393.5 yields 26.7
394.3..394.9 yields 106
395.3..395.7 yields 121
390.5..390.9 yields 113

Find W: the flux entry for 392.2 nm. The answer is 103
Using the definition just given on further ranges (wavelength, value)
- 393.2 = 51.4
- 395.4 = 121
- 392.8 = 97.7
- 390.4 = 124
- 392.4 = 124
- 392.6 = 119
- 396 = 134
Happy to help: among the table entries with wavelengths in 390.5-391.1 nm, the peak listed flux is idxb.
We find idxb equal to 136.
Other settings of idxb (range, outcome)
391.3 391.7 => 156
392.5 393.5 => 119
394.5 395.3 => 149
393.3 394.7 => 107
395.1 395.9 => 147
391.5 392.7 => 137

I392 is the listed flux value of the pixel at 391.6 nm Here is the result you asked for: 137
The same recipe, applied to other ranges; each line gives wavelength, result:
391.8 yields 135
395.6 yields 146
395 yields 149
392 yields 120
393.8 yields 40.5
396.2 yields 126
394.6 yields 107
